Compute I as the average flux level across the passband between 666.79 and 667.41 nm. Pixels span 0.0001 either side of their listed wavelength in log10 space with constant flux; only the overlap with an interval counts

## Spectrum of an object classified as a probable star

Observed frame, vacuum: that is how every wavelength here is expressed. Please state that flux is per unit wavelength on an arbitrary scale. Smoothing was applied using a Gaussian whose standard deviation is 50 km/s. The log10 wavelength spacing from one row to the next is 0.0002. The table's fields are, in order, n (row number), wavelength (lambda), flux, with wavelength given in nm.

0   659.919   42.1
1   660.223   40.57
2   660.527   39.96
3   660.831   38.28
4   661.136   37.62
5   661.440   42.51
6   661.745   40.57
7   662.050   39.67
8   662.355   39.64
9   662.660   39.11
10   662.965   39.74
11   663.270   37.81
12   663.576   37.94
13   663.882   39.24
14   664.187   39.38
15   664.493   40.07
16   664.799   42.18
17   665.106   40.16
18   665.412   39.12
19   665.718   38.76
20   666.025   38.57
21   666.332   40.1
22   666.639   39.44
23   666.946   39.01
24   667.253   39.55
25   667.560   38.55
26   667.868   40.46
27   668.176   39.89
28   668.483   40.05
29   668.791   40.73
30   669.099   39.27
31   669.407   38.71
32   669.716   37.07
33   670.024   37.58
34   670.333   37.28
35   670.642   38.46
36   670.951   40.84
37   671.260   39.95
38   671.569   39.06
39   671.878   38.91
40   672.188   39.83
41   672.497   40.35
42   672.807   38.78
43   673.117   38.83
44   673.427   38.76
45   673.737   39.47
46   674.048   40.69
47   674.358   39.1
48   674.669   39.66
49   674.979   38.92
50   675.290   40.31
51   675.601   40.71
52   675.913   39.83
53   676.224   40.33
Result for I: 39.3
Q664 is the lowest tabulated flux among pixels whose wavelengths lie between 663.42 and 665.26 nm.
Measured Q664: 37.94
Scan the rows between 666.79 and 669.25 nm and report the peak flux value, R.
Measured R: 40.73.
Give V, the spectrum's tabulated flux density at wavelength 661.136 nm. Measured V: 37.62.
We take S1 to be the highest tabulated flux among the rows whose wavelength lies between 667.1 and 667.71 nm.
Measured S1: 39.55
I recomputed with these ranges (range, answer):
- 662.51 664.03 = 38.8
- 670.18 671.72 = 39.1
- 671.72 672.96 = 39.5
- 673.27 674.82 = 39.5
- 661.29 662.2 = 40.9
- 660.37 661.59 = 39.6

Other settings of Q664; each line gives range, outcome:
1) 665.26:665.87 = 38.76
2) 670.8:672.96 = 38.78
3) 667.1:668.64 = 38.55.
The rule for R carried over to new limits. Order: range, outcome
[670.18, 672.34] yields 40.84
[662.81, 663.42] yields 39.74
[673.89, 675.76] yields 40.71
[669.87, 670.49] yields 37.58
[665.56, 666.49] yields 40.1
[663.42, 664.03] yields 39.24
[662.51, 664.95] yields 42.18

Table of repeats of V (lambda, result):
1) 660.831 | 38.28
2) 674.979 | 38.92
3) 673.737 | 39.47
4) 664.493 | 40.07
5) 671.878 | 38.91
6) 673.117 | 38.83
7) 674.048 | 40.69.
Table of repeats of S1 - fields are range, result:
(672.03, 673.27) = 40.35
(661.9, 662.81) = 39.67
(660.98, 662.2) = 42.51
